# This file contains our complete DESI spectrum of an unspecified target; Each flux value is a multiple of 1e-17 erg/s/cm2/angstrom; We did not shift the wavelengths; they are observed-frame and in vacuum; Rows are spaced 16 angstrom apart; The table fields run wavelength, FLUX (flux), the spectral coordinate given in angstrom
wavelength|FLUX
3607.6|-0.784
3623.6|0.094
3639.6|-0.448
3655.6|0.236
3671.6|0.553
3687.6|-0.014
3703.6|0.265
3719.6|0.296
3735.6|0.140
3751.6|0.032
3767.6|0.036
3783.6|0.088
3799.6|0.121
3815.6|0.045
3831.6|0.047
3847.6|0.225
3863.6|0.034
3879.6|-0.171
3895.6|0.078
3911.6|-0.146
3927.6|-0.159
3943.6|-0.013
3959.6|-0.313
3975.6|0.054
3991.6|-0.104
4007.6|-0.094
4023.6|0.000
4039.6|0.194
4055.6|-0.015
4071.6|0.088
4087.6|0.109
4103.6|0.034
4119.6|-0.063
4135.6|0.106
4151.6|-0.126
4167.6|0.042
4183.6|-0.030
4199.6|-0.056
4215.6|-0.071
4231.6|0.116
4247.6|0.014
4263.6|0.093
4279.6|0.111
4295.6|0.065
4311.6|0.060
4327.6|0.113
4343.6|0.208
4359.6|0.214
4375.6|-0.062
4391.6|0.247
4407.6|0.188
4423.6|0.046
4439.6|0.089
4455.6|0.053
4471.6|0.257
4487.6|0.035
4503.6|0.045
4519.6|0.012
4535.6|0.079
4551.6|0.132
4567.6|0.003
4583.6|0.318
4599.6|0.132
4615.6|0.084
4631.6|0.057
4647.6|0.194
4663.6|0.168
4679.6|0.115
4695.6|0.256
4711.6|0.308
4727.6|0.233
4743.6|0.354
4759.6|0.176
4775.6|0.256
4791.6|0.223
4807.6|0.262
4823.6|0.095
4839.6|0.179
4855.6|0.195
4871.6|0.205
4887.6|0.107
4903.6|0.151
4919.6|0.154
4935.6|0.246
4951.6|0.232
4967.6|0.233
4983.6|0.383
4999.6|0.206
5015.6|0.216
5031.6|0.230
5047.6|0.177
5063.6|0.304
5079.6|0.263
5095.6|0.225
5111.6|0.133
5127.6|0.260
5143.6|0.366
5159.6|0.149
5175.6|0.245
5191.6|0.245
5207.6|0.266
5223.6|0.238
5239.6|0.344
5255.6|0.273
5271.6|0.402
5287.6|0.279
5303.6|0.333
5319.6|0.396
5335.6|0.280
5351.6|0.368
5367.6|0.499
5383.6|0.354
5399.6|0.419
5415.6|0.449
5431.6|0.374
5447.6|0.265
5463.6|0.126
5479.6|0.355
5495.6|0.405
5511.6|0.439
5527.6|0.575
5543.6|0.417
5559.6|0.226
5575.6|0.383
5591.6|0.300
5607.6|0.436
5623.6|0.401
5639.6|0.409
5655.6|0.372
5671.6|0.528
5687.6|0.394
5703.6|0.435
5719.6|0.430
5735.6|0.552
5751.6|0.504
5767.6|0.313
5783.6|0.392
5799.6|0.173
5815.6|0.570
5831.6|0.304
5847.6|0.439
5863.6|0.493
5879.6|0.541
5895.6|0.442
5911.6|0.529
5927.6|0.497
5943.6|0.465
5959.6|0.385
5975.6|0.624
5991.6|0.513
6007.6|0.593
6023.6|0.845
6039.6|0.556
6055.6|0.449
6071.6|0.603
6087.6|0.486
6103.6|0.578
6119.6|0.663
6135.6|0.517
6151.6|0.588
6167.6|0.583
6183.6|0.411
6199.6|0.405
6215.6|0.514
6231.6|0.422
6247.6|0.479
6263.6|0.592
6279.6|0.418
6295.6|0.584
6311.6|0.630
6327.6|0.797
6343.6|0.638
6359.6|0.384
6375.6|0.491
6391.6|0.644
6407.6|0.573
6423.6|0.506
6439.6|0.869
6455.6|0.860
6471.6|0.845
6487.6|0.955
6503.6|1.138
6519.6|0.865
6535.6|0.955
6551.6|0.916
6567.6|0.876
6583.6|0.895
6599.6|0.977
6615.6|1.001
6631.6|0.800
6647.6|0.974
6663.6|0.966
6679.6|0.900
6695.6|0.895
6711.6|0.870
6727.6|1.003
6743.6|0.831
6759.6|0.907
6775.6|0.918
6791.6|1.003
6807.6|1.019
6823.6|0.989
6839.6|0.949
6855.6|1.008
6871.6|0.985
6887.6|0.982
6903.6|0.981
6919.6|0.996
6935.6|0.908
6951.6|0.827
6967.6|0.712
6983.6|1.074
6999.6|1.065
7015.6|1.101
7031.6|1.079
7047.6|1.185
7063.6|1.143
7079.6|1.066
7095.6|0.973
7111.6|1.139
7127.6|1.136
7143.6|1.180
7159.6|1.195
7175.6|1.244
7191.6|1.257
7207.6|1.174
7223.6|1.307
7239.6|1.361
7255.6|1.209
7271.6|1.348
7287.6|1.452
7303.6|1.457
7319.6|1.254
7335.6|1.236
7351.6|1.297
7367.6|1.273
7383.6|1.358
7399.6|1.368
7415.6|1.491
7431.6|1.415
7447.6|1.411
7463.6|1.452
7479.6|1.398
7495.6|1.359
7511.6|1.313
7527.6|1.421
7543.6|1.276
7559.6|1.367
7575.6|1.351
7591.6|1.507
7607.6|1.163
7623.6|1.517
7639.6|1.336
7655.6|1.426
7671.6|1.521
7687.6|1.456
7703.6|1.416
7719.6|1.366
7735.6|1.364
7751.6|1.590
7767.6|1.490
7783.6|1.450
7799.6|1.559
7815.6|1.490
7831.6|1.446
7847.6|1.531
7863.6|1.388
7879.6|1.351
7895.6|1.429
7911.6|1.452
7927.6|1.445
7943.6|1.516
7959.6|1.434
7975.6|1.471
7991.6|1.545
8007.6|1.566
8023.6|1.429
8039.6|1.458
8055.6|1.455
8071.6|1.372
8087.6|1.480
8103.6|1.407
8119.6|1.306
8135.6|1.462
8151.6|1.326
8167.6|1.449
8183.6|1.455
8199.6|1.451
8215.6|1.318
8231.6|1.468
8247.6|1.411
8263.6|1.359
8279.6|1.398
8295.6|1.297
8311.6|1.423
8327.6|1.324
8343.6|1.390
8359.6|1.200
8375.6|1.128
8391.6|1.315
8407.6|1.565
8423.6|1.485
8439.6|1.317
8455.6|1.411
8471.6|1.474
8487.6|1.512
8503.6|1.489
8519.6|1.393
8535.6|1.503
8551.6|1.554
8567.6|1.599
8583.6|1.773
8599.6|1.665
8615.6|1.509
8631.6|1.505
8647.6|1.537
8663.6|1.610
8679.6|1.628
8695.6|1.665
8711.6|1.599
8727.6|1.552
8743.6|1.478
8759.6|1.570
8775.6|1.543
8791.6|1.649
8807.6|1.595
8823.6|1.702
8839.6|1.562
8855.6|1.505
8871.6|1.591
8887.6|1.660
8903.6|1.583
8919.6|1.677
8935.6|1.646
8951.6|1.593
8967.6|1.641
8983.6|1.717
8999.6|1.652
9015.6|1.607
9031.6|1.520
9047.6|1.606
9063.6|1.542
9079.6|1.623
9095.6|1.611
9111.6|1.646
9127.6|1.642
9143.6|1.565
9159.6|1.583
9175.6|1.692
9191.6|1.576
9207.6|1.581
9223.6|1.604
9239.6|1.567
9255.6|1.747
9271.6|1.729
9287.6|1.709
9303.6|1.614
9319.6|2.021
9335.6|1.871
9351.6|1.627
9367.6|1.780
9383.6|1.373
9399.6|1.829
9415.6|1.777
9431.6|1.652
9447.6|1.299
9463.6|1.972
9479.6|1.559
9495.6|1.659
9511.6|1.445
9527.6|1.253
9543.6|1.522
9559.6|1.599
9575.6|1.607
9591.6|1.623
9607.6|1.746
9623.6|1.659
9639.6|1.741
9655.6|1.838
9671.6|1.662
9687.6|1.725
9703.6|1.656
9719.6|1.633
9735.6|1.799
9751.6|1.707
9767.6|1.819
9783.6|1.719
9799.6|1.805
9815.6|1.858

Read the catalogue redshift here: 0.62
